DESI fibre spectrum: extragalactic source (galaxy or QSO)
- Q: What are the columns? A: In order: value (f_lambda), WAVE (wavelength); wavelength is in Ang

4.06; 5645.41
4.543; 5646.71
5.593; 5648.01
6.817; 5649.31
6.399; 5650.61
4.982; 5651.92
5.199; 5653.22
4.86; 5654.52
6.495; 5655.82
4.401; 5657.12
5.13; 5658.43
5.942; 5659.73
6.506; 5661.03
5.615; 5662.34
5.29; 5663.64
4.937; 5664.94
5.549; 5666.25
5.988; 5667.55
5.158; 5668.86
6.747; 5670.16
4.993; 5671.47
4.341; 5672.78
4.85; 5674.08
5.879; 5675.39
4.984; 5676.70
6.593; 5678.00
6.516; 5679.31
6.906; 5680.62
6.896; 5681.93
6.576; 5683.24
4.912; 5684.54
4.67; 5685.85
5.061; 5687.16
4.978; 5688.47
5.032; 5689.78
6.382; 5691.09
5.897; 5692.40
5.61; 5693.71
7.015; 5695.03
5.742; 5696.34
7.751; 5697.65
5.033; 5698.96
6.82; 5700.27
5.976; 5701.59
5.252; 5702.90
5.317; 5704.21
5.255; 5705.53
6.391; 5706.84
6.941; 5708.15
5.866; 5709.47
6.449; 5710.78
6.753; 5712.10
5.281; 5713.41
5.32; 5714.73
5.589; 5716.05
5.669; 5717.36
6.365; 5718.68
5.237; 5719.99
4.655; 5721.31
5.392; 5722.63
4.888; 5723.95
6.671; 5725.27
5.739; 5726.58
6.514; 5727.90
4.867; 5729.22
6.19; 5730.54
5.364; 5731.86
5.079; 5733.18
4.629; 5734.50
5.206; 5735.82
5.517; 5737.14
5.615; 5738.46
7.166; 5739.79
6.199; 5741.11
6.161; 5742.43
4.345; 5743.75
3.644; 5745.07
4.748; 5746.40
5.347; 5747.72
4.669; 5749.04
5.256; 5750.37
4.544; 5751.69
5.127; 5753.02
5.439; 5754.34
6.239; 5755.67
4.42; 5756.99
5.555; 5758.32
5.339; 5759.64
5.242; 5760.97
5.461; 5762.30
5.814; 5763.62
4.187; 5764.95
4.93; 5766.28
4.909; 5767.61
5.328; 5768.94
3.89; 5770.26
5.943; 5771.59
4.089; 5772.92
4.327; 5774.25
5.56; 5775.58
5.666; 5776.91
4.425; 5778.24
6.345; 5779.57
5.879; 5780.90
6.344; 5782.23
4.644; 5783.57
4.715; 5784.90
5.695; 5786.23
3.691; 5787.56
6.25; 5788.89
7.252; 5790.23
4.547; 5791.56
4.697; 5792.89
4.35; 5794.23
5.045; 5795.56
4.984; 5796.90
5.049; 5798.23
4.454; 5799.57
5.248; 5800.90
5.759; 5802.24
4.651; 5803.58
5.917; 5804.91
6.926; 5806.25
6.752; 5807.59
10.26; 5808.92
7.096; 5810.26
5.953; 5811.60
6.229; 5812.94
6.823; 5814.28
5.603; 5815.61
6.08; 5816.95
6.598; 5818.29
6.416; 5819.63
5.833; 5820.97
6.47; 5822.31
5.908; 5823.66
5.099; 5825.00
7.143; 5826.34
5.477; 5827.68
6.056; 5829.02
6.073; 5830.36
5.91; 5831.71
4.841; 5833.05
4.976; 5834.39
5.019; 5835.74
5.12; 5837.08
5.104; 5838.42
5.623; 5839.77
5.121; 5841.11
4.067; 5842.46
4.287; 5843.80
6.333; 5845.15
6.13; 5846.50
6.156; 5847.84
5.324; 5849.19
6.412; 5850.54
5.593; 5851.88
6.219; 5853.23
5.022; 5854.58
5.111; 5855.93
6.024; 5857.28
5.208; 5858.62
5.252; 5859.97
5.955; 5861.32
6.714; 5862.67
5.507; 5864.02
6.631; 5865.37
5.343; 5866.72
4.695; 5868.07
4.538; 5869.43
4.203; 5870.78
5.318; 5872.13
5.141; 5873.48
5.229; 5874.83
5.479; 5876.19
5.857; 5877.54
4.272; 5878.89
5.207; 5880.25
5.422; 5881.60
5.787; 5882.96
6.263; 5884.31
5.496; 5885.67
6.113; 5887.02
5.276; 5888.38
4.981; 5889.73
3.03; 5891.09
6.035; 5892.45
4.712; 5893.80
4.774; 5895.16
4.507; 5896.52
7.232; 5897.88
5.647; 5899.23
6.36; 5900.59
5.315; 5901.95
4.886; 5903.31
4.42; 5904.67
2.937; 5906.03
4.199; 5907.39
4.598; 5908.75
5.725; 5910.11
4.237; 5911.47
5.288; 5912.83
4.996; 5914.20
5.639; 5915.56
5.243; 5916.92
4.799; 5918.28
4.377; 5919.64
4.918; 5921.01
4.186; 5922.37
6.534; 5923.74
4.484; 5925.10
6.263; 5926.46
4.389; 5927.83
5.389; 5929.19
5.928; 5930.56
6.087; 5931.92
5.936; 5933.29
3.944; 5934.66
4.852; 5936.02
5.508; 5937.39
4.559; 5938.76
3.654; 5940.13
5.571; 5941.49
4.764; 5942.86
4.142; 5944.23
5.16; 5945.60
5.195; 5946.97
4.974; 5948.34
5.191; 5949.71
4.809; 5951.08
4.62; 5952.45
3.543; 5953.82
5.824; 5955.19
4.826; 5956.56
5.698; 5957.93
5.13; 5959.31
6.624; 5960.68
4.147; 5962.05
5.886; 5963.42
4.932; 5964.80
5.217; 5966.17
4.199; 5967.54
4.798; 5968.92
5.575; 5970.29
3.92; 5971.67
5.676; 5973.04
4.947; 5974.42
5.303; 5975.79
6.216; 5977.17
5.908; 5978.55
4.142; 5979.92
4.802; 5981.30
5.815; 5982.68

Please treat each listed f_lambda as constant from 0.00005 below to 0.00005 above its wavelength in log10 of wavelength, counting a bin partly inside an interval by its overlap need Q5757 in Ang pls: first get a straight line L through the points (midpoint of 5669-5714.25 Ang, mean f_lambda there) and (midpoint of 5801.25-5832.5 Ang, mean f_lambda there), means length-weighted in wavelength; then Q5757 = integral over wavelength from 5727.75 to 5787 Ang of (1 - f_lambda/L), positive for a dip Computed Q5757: 8.2 Ang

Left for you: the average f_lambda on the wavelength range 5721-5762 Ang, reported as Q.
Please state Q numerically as 5.35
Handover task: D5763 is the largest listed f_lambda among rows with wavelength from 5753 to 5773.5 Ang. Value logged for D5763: 6.239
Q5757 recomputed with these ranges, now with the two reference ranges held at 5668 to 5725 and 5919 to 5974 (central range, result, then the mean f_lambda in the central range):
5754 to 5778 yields 2.0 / 5.11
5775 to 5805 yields 1.3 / 5.25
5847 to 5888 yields -1.9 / 5.52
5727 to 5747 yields 0.8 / 5.42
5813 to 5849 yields -2.2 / 5.71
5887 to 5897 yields 0.6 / 4.86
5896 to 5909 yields 0.3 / 5.03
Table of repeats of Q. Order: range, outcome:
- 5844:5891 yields 5.49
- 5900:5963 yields 5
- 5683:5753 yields 5.6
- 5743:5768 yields 5.02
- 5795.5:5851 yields 5.82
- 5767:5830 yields 5.67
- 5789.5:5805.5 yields 5.16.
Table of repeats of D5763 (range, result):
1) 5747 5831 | 10.26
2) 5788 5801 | 7.252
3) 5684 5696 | 7.015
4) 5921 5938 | 6.534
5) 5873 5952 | 7.232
